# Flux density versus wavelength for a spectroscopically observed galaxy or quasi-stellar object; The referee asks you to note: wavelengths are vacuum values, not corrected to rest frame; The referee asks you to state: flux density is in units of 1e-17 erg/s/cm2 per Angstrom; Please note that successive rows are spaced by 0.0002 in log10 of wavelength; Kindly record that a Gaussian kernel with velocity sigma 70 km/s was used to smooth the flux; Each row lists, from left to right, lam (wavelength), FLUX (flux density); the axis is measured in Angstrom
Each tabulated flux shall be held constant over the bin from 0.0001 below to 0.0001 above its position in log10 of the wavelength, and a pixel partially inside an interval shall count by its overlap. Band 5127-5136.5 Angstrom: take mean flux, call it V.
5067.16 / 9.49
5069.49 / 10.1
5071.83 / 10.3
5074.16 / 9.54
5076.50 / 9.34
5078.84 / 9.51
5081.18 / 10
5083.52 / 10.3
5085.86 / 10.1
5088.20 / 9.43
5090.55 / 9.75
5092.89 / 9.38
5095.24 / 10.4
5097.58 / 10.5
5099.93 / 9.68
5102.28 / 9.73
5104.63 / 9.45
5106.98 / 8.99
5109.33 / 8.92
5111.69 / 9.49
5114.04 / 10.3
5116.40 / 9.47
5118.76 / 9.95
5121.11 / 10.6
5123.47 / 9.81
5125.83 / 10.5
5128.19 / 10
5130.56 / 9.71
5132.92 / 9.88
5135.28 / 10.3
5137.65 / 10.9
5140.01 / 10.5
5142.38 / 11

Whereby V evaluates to 9.97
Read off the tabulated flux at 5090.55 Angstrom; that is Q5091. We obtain 9.75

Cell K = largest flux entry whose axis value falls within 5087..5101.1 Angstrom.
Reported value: 10.5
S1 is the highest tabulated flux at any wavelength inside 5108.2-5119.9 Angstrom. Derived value 10.3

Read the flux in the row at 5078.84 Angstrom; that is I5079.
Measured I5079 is 9.51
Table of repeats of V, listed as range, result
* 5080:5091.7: 9.91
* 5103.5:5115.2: 9.43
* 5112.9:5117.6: 9.87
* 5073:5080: 9.46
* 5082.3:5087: 10.2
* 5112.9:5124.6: 10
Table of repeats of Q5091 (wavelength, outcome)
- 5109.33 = 8.92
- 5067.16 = 9.49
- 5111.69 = 9.49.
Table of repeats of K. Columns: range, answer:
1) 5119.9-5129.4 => 10.6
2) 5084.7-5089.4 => 10.1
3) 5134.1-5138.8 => 10.9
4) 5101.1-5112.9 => 9.73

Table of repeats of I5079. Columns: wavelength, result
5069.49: 10.1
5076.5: 9.34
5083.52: 10.3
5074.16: 9.54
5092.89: 9.38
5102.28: 9.73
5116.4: 9.47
